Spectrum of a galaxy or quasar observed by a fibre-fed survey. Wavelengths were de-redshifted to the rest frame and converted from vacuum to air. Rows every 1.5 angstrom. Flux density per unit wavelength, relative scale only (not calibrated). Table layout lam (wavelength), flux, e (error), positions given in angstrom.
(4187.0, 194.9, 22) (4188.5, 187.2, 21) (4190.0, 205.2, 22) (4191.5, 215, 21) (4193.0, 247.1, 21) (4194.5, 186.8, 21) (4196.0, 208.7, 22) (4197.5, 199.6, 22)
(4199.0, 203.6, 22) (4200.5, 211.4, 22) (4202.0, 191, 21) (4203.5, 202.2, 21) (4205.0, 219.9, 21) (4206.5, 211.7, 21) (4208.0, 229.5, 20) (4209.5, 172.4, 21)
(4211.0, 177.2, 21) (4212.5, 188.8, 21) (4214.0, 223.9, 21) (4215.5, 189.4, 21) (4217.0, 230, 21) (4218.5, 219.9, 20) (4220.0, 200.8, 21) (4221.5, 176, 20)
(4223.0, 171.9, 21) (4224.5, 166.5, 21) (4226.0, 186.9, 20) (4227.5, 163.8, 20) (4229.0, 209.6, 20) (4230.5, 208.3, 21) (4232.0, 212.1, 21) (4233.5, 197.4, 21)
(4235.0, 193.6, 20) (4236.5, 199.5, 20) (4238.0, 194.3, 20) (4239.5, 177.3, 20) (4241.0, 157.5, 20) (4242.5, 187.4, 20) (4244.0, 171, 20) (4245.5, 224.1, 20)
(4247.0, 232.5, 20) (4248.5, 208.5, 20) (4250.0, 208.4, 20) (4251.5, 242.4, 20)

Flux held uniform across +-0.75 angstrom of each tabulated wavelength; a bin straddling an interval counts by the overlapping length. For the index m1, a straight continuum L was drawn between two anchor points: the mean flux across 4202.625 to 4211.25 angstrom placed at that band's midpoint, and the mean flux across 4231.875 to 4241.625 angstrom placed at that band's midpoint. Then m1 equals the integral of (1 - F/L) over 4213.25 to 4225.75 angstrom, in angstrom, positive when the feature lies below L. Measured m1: 0.04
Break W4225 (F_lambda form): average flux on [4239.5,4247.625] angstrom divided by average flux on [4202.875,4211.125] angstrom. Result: 0.94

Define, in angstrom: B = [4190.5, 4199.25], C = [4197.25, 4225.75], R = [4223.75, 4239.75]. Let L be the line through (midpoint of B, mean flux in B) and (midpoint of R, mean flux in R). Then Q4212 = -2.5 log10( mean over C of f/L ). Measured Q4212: 0.02 mag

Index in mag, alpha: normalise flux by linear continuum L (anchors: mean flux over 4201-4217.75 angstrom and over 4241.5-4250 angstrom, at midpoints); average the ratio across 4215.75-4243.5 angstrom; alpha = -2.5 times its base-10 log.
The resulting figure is 0.07 mag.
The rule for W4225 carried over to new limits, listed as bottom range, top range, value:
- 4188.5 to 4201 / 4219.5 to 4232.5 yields 0.90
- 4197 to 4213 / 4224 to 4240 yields 0.96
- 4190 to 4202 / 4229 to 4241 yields 0.94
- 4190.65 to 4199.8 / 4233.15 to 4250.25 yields 0.93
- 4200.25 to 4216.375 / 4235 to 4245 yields 0.91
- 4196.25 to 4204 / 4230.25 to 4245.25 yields 0.94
